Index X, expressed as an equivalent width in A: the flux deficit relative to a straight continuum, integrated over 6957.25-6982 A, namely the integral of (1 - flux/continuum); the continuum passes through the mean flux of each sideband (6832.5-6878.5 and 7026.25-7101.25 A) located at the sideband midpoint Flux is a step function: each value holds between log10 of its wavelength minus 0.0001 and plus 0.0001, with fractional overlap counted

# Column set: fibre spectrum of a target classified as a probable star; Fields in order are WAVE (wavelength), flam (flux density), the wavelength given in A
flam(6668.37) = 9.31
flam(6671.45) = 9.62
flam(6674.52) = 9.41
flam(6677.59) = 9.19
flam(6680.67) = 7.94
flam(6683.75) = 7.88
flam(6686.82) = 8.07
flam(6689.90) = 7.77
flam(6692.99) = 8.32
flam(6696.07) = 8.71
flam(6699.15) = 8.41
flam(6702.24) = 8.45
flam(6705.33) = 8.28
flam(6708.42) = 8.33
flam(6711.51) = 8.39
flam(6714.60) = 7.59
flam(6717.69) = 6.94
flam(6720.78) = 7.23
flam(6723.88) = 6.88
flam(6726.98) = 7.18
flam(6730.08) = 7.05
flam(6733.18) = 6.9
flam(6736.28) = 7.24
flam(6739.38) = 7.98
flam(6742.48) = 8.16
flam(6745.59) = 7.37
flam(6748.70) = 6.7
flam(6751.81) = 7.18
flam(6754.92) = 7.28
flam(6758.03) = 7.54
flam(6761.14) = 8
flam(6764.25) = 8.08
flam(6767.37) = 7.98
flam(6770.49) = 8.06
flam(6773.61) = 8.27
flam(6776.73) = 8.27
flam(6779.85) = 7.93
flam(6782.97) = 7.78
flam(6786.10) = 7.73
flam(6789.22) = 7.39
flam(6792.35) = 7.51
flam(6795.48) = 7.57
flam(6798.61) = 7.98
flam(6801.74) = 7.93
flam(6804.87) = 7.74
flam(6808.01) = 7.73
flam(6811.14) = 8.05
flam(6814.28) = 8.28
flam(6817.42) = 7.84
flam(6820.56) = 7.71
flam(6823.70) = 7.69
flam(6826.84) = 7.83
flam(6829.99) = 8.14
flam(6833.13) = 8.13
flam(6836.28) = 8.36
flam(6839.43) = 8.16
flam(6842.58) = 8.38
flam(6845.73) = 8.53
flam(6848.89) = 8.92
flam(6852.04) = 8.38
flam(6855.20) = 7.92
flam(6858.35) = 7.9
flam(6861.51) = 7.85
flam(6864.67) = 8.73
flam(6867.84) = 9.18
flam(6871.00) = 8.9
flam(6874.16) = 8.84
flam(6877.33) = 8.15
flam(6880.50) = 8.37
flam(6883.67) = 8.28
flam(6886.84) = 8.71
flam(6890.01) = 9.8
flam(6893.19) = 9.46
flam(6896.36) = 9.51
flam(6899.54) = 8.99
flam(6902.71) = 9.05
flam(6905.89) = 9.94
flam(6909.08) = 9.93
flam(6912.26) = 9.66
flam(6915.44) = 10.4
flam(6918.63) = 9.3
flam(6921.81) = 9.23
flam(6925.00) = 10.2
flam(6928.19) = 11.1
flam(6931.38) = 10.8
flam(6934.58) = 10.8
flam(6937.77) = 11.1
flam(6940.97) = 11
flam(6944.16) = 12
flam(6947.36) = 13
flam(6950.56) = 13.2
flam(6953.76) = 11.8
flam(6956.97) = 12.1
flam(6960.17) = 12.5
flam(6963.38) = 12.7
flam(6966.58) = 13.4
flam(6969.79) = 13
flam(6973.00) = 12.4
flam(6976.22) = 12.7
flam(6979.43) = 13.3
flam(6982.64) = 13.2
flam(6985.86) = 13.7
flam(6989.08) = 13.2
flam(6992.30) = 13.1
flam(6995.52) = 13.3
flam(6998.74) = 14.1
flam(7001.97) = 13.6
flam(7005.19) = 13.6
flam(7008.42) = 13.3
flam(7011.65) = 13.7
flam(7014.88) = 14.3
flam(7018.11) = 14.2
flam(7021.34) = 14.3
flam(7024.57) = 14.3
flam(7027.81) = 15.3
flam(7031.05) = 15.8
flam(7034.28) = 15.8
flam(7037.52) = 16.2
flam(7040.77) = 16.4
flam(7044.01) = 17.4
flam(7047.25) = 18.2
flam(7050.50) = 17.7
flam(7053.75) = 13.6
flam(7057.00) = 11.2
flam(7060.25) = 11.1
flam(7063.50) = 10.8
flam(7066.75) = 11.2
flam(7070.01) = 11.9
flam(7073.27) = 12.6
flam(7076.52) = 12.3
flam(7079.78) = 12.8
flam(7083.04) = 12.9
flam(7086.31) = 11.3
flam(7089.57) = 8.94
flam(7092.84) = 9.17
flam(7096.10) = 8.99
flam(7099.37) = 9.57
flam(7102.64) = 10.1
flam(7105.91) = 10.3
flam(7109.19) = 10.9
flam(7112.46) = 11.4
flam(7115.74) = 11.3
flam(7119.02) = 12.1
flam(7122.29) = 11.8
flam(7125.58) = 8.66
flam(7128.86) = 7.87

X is -4.2 A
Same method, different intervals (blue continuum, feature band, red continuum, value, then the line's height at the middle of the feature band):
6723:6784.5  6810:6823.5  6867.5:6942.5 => 0.80 A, 8.44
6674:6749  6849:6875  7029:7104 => 3.93 A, 9.99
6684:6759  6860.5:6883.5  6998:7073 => 4.76 A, 10.8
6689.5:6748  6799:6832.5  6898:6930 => 3.25 A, 8.75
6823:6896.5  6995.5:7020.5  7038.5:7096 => -4.76 A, 11.6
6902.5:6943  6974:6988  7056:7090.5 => -3.13 A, 10.8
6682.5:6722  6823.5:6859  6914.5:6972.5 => 6.52 A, 10.1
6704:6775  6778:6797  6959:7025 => 2.25 A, 8.7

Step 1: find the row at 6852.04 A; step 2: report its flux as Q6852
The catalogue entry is 8.38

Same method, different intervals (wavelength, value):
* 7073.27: 12.6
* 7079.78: 12.8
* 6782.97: 7.78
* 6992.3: 13.1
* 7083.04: 12.9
